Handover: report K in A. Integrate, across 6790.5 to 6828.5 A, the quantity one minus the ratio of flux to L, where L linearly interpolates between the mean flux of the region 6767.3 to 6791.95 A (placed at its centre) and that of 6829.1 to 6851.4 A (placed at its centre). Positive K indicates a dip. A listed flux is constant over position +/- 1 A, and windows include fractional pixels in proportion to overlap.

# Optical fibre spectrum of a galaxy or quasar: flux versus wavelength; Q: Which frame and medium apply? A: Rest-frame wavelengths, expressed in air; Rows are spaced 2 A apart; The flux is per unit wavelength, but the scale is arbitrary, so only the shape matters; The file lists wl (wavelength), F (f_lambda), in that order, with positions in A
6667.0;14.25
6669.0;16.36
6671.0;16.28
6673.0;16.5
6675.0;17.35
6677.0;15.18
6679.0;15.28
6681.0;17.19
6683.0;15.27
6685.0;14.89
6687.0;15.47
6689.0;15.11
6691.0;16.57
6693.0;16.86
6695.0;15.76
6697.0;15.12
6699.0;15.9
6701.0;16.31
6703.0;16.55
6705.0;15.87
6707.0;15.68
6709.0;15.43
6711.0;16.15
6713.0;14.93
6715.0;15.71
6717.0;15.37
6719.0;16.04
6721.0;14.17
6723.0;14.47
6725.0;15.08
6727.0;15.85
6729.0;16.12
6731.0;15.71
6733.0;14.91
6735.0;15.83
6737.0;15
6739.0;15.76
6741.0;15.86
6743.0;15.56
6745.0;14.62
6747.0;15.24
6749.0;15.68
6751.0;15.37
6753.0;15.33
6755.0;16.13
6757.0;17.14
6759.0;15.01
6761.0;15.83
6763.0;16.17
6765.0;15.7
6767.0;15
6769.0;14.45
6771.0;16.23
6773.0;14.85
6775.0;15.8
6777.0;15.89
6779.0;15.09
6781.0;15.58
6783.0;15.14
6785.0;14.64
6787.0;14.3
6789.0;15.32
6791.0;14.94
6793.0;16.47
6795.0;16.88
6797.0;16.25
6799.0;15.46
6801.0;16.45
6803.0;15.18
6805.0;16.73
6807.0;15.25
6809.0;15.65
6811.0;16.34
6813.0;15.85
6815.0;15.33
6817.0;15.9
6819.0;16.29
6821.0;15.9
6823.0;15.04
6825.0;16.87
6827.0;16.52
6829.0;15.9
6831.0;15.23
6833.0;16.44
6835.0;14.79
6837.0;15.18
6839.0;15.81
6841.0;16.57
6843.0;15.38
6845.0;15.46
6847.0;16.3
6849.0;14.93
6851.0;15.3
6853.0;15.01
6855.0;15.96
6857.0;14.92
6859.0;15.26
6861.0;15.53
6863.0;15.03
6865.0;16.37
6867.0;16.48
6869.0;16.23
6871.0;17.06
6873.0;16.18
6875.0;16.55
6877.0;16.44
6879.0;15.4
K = -1.45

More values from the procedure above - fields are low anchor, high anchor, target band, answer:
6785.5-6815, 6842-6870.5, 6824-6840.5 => -0.2 A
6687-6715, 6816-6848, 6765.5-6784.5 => 0.6 A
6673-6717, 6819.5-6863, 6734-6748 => 0.3 A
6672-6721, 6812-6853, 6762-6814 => 0.5 A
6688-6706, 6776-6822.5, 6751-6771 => 0.2 A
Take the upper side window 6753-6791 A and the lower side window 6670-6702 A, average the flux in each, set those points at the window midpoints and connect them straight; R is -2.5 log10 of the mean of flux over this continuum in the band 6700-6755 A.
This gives 0.01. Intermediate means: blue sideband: 15.9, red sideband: 15.4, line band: 15.5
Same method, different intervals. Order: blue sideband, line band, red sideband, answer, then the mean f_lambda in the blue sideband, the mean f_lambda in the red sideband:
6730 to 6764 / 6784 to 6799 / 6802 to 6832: 0.02 mag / 15.6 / 15.9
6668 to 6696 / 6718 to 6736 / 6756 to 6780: 0.03 mag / 16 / 15.6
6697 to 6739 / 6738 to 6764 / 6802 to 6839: 0.00 mag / 15.5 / 15.8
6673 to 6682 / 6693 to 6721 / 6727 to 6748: 0.01 mag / 16.3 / 15.5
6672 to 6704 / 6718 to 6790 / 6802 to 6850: 0.03 mag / 16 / 15.8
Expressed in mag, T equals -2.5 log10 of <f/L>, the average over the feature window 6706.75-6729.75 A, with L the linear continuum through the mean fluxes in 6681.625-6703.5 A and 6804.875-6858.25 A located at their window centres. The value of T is 0.03 mag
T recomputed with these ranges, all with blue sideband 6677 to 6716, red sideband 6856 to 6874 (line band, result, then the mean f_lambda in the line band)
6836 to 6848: 0.007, 15.8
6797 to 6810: 0.002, 15.8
